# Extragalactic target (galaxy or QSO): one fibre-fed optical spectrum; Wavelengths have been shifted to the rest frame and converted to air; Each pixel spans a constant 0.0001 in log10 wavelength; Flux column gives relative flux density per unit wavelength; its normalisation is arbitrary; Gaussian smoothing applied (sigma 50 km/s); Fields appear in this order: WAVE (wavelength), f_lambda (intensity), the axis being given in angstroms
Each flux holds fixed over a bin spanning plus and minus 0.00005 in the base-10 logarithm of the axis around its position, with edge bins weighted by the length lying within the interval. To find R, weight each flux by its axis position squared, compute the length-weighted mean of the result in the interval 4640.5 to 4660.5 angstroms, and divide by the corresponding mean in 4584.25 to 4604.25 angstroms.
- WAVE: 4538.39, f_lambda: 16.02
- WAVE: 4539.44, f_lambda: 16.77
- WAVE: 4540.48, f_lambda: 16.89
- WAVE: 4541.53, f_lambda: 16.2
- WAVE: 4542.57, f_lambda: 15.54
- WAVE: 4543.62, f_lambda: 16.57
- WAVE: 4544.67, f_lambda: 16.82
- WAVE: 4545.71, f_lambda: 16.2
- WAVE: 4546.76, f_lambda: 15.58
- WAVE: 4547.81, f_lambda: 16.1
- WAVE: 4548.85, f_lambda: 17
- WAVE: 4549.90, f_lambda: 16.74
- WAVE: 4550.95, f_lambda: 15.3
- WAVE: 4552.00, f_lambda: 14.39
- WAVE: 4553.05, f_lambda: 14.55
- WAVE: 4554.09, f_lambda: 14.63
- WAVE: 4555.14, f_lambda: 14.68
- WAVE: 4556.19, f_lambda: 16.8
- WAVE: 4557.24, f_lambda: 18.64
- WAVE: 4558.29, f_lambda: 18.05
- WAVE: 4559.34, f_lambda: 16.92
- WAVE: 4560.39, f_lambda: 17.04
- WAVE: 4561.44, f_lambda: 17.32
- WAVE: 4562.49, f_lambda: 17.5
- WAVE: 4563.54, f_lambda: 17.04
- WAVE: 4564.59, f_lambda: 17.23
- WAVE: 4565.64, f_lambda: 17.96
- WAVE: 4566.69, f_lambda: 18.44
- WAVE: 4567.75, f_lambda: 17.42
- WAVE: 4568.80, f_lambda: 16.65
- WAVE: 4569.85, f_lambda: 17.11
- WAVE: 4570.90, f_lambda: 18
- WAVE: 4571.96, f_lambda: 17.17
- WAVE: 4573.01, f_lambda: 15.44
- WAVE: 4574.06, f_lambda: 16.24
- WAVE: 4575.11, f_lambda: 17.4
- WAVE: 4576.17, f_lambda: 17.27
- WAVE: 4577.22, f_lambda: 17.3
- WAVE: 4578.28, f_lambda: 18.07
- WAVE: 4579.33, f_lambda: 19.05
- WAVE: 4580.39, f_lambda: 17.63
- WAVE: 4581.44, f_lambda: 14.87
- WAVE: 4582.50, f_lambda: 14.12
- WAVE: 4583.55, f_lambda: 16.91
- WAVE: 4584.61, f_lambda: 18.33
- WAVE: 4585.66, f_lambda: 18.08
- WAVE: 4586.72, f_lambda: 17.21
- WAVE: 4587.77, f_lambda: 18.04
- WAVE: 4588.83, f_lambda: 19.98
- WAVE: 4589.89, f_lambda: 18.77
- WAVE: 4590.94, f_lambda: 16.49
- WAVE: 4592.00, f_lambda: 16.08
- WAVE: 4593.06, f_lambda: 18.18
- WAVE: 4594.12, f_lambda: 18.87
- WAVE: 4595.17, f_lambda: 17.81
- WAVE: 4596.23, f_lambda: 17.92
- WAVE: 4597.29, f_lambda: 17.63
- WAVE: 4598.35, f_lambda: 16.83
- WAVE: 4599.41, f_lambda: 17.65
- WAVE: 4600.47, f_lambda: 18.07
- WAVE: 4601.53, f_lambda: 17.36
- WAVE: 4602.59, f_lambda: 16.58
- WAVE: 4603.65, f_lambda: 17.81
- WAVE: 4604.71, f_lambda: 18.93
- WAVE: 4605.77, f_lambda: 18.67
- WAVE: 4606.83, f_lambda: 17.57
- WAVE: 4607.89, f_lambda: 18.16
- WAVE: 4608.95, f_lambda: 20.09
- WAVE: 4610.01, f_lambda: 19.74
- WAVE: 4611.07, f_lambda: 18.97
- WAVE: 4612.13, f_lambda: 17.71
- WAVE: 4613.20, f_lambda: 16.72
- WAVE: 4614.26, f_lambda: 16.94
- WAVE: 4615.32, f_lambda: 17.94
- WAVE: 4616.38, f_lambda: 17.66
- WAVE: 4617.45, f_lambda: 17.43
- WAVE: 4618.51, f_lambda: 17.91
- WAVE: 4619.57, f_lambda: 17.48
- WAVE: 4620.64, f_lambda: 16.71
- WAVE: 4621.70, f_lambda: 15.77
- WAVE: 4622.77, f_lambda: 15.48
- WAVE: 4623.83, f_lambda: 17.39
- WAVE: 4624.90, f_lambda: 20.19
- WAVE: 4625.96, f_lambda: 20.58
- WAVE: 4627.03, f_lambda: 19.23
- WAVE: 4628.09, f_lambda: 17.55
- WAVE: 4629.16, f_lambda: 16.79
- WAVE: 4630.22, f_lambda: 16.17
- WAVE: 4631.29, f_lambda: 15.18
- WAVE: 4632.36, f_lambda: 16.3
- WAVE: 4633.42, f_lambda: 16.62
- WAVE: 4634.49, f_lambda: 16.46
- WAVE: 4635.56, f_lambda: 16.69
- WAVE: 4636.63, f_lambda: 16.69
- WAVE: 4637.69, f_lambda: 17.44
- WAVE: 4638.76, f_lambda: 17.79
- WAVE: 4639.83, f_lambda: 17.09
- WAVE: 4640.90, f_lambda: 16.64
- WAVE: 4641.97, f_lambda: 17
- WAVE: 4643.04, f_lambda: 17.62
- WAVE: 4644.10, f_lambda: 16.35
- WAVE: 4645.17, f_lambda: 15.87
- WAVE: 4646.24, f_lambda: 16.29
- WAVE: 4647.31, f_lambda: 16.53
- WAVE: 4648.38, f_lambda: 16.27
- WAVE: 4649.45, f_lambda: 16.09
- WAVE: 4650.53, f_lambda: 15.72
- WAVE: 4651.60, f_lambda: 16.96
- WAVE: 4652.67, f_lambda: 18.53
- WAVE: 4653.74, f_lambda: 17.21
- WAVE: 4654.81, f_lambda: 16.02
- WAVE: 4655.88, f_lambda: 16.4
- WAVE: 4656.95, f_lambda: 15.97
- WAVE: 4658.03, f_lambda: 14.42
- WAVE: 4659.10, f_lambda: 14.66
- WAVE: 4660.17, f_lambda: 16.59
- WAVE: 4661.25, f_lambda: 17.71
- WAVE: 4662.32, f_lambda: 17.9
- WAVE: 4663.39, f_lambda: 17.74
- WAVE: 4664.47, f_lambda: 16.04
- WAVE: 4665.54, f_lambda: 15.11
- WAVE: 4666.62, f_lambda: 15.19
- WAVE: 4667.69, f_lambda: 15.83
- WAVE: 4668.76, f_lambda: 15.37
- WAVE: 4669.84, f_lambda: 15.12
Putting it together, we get 0.94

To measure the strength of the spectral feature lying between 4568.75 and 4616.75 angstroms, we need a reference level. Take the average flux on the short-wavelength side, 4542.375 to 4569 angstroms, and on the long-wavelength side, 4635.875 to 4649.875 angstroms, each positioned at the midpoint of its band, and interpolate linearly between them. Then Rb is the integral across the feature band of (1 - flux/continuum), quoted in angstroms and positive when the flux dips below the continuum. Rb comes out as -2.8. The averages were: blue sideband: 16.6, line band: 17.6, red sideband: 16.8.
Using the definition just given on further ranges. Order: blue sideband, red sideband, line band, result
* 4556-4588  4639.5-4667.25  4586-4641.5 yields -2.52 angstroms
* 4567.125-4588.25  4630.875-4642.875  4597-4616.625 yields -1.18 angstroms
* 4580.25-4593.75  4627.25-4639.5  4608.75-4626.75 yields -1.01 angstroms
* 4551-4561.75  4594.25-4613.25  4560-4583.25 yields -0.39 angstroms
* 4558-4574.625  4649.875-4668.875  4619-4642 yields -0.77 angstroms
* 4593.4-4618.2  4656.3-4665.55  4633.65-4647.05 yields 0.08 angstroms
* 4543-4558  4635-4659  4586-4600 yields -1.32 angstroms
